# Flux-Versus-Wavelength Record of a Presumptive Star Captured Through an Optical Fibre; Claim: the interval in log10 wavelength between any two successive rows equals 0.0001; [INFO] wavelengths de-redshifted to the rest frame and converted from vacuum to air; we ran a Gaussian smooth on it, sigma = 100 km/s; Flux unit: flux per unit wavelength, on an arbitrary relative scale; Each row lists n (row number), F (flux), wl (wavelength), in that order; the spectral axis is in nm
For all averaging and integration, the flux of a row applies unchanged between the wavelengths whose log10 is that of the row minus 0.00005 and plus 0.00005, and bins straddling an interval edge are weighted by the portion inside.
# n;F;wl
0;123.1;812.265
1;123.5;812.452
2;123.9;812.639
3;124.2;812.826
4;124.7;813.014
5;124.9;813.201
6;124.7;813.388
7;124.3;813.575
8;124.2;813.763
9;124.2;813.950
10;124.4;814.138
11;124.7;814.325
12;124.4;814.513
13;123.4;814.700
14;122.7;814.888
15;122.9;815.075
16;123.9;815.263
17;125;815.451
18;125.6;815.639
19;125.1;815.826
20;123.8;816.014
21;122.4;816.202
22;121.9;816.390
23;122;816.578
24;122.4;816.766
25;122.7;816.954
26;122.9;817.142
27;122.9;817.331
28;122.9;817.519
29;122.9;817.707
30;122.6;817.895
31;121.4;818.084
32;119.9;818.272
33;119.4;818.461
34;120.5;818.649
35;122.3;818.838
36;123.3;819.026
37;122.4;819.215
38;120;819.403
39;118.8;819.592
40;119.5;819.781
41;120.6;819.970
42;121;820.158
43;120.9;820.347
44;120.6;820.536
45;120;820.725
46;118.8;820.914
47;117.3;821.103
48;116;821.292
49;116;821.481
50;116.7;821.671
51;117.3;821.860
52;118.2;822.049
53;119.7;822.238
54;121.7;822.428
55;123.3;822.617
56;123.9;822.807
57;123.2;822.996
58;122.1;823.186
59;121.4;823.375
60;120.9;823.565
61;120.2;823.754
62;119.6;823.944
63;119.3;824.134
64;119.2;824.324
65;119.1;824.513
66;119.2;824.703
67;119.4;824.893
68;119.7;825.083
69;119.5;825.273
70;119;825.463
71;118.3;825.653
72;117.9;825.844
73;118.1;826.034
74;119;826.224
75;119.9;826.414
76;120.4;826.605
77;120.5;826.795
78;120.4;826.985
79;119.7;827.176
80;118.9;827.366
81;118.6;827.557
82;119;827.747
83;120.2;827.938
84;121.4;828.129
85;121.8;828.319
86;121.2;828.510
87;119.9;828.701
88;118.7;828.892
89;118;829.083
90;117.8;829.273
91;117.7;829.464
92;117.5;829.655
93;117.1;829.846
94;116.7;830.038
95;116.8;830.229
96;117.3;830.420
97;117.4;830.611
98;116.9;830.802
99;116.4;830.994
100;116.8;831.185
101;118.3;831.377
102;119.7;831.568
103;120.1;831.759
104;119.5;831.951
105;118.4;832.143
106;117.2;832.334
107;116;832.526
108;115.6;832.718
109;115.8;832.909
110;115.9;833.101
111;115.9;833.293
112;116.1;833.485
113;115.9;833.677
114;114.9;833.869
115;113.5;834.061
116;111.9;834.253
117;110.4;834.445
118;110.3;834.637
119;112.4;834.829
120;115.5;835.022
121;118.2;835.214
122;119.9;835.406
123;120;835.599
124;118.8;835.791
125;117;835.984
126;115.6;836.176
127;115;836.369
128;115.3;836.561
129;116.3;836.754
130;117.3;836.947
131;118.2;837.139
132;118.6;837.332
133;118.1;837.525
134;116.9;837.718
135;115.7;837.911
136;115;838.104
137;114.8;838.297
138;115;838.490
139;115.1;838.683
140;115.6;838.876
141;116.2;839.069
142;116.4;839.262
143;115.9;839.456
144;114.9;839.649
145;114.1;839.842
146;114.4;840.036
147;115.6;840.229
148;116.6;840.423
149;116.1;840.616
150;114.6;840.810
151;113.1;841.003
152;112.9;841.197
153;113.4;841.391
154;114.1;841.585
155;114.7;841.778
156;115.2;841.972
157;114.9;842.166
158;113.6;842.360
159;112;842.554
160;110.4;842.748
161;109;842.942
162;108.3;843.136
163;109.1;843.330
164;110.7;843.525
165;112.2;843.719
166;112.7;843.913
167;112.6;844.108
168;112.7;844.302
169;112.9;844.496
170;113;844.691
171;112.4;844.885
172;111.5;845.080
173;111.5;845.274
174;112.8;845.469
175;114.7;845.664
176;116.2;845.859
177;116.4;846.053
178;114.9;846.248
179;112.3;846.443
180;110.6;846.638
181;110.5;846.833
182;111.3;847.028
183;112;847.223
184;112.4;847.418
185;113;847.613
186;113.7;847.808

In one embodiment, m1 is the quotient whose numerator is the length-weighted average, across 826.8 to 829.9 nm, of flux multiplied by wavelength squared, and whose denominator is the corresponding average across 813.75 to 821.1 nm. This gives 1.00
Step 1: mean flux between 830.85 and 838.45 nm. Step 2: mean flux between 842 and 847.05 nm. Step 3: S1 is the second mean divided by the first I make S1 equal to 0.97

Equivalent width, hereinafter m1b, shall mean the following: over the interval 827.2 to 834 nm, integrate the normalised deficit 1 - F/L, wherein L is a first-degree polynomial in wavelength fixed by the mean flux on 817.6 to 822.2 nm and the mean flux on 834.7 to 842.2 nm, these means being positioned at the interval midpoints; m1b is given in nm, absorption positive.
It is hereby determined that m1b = -0.02 nm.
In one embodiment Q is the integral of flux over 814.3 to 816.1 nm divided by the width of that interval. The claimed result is 124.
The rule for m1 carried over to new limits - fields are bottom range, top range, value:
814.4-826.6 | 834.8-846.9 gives 0.99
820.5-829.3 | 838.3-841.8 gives 1.00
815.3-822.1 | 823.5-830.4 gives 1.00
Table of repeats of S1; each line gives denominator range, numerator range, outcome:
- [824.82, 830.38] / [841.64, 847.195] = 0.94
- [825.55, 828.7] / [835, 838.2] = 0.98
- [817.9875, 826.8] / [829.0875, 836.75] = 0.97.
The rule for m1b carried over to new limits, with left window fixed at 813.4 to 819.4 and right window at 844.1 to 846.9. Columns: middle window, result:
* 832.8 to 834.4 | 0.03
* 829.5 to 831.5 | 0.02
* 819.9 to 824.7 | 0.04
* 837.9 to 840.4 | 0.00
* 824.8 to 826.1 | 0.01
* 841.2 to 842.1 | 0.00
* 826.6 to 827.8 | 0.00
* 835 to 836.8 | -0.01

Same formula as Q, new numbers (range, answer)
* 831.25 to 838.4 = 116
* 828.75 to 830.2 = 118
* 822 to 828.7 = 120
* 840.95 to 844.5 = 112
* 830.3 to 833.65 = 117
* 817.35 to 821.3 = 121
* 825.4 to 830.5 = 119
